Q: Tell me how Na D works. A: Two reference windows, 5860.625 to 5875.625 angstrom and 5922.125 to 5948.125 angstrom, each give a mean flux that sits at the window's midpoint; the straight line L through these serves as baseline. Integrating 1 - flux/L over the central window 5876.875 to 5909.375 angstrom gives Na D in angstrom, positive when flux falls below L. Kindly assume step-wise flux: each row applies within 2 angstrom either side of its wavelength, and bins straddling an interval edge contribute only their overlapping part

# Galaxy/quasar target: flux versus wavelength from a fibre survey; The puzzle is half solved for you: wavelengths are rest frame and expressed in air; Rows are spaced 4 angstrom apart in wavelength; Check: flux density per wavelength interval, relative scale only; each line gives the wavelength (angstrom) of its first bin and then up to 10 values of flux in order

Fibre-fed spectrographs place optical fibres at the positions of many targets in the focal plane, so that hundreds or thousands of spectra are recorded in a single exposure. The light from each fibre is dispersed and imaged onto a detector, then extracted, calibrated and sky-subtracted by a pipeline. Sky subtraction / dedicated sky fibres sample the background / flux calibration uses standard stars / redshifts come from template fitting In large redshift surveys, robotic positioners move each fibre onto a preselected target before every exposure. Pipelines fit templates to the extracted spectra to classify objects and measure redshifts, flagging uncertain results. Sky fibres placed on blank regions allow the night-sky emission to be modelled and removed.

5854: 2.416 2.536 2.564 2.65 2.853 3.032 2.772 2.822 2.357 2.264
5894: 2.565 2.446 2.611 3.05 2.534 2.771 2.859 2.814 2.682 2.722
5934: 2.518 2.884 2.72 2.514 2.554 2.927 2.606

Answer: 1.6 angstrom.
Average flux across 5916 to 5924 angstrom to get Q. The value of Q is 2.84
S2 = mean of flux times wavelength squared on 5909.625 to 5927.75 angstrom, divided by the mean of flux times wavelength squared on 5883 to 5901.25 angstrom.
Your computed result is 1.14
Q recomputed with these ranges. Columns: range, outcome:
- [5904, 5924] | 2.81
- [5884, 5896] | 2.4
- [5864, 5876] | 2.85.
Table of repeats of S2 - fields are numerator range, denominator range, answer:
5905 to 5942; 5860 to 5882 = 1.01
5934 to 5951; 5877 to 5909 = 1.04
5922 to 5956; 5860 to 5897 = 1.04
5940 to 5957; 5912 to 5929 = 0.97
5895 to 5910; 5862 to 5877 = 0.96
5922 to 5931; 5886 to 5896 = 1.15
